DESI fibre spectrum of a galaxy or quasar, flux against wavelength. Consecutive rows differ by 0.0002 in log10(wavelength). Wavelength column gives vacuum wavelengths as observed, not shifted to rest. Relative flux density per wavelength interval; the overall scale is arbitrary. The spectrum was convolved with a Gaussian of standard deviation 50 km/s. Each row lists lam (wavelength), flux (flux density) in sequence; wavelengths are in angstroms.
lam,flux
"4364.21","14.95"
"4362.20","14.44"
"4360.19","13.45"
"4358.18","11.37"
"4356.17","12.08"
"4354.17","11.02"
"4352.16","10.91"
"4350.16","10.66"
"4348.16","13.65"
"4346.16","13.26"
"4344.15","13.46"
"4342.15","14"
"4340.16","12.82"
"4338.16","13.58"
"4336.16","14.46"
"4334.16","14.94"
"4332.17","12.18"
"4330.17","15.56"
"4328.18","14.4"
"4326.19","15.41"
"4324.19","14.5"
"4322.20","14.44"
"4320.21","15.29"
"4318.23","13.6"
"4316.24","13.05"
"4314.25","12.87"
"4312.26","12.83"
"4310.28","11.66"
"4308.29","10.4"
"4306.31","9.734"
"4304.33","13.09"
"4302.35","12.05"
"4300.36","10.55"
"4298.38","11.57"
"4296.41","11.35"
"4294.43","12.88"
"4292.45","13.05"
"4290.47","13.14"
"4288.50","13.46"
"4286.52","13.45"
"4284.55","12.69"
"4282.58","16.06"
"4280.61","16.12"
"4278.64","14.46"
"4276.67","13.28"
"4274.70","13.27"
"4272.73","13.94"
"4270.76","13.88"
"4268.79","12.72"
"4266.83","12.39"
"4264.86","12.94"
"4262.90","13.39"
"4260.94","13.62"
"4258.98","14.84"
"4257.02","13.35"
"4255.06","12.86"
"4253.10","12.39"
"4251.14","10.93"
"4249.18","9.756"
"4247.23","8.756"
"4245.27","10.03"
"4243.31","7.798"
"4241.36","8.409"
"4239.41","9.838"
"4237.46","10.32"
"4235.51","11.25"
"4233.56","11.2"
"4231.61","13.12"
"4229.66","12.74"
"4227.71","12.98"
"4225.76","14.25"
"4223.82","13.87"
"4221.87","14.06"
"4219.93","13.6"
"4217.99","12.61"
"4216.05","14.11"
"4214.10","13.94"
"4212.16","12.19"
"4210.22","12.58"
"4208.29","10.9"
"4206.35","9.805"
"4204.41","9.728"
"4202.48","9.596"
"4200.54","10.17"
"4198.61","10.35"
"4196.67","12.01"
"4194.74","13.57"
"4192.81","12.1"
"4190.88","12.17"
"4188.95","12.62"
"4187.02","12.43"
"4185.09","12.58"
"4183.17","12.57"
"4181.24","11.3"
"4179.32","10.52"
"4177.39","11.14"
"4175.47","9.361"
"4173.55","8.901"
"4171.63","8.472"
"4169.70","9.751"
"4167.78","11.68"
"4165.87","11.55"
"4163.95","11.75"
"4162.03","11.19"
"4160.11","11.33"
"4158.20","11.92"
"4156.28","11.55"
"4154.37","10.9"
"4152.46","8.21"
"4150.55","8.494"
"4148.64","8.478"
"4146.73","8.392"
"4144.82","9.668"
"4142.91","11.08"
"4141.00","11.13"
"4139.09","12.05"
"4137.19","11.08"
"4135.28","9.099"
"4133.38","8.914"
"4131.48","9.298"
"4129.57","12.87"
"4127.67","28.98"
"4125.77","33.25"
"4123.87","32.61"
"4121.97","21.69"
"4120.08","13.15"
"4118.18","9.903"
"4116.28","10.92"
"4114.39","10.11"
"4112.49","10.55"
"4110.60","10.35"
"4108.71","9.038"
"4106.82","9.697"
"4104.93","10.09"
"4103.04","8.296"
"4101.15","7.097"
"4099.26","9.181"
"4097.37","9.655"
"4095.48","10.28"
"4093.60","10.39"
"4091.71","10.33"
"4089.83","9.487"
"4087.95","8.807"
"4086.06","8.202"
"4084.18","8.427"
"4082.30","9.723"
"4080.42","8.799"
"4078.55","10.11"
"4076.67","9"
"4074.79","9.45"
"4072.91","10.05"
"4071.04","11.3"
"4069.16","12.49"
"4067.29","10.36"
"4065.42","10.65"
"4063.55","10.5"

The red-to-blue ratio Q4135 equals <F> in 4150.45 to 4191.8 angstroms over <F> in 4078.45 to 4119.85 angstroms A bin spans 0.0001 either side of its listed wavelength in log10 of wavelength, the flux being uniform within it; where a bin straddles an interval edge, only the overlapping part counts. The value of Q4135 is 1.1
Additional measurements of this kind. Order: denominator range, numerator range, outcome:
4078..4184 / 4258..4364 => 1.15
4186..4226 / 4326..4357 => 1.09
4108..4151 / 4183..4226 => 0.90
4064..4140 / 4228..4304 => 1.04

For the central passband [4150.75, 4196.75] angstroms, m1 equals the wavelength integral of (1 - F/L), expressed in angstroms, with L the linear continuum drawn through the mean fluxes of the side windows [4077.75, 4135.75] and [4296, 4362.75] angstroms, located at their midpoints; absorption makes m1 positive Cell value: 4.8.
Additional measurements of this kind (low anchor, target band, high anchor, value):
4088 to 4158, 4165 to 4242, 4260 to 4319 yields 5.3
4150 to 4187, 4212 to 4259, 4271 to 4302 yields 1.0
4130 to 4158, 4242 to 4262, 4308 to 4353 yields 1.0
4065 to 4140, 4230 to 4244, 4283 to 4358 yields 2.3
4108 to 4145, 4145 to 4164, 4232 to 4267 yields 5.0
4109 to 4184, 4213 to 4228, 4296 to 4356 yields -1.3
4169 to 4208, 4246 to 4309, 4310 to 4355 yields -1.0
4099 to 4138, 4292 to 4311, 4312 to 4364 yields 2.7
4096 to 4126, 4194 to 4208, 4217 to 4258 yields 1.5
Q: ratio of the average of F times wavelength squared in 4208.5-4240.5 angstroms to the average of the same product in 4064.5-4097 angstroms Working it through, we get 1.37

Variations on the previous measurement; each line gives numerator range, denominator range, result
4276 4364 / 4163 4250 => 1.22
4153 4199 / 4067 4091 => 1.22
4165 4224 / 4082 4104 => 1.33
